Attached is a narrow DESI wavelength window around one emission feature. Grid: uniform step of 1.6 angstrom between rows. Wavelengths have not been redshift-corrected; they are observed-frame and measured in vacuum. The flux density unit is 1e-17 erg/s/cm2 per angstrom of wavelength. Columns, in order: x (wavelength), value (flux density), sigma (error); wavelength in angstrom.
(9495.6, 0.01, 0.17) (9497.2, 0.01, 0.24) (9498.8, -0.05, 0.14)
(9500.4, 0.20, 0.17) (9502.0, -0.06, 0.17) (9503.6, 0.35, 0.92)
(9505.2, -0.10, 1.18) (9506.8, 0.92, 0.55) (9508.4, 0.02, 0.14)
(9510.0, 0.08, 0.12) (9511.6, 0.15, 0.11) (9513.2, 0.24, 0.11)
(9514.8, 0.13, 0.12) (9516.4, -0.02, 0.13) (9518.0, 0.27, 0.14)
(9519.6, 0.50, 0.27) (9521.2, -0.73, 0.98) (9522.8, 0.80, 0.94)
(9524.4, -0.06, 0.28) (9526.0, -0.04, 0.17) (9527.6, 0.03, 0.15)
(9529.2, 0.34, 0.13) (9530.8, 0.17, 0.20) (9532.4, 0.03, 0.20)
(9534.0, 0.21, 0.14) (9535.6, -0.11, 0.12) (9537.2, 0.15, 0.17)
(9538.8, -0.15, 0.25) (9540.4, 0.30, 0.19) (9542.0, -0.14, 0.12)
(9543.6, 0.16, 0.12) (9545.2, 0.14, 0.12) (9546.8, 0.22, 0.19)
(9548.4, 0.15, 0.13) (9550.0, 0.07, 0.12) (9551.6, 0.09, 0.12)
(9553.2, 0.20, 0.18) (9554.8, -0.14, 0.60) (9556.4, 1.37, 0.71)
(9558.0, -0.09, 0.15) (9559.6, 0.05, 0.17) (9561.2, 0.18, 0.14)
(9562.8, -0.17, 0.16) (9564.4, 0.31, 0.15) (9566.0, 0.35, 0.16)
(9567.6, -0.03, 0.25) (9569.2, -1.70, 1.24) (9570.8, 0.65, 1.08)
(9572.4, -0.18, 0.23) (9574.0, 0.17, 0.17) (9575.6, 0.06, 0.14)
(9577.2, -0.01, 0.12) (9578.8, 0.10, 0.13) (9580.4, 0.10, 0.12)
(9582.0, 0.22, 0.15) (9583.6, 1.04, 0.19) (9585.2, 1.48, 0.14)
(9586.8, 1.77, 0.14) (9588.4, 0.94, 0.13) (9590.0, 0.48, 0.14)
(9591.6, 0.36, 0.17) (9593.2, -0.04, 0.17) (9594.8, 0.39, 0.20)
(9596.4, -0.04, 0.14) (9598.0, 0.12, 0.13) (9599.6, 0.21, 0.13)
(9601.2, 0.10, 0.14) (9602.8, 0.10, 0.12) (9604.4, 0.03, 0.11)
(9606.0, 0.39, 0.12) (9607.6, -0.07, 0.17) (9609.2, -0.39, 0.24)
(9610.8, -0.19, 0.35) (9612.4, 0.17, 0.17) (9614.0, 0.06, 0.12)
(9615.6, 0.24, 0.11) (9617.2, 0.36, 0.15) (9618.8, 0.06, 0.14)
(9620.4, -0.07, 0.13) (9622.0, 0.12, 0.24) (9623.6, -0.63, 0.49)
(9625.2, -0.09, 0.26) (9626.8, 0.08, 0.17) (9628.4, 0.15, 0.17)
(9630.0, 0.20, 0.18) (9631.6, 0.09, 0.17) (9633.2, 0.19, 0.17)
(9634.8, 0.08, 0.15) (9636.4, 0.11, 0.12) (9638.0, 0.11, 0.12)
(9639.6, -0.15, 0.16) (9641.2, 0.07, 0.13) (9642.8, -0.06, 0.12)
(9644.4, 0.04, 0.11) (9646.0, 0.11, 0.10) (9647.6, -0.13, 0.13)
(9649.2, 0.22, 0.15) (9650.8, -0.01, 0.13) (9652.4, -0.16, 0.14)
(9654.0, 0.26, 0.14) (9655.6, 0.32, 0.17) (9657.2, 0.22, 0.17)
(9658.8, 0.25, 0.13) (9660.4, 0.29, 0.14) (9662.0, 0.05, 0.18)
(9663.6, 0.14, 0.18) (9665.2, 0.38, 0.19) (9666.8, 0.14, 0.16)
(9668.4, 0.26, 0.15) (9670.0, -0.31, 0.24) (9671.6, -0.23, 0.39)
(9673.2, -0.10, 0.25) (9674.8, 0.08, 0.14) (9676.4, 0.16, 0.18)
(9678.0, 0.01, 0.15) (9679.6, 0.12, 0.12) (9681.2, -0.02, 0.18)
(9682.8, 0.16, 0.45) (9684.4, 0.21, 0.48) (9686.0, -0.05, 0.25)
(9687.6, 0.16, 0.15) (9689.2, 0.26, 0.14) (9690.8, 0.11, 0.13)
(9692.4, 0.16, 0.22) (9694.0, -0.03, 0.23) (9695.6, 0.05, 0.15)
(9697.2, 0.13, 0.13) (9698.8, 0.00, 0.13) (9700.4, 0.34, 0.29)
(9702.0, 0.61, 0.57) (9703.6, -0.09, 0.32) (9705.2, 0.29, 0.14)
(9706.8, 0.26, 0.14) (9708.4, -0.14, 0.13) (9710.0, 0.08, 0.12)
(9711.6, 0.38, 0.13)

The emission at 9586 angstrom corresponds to H-beta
